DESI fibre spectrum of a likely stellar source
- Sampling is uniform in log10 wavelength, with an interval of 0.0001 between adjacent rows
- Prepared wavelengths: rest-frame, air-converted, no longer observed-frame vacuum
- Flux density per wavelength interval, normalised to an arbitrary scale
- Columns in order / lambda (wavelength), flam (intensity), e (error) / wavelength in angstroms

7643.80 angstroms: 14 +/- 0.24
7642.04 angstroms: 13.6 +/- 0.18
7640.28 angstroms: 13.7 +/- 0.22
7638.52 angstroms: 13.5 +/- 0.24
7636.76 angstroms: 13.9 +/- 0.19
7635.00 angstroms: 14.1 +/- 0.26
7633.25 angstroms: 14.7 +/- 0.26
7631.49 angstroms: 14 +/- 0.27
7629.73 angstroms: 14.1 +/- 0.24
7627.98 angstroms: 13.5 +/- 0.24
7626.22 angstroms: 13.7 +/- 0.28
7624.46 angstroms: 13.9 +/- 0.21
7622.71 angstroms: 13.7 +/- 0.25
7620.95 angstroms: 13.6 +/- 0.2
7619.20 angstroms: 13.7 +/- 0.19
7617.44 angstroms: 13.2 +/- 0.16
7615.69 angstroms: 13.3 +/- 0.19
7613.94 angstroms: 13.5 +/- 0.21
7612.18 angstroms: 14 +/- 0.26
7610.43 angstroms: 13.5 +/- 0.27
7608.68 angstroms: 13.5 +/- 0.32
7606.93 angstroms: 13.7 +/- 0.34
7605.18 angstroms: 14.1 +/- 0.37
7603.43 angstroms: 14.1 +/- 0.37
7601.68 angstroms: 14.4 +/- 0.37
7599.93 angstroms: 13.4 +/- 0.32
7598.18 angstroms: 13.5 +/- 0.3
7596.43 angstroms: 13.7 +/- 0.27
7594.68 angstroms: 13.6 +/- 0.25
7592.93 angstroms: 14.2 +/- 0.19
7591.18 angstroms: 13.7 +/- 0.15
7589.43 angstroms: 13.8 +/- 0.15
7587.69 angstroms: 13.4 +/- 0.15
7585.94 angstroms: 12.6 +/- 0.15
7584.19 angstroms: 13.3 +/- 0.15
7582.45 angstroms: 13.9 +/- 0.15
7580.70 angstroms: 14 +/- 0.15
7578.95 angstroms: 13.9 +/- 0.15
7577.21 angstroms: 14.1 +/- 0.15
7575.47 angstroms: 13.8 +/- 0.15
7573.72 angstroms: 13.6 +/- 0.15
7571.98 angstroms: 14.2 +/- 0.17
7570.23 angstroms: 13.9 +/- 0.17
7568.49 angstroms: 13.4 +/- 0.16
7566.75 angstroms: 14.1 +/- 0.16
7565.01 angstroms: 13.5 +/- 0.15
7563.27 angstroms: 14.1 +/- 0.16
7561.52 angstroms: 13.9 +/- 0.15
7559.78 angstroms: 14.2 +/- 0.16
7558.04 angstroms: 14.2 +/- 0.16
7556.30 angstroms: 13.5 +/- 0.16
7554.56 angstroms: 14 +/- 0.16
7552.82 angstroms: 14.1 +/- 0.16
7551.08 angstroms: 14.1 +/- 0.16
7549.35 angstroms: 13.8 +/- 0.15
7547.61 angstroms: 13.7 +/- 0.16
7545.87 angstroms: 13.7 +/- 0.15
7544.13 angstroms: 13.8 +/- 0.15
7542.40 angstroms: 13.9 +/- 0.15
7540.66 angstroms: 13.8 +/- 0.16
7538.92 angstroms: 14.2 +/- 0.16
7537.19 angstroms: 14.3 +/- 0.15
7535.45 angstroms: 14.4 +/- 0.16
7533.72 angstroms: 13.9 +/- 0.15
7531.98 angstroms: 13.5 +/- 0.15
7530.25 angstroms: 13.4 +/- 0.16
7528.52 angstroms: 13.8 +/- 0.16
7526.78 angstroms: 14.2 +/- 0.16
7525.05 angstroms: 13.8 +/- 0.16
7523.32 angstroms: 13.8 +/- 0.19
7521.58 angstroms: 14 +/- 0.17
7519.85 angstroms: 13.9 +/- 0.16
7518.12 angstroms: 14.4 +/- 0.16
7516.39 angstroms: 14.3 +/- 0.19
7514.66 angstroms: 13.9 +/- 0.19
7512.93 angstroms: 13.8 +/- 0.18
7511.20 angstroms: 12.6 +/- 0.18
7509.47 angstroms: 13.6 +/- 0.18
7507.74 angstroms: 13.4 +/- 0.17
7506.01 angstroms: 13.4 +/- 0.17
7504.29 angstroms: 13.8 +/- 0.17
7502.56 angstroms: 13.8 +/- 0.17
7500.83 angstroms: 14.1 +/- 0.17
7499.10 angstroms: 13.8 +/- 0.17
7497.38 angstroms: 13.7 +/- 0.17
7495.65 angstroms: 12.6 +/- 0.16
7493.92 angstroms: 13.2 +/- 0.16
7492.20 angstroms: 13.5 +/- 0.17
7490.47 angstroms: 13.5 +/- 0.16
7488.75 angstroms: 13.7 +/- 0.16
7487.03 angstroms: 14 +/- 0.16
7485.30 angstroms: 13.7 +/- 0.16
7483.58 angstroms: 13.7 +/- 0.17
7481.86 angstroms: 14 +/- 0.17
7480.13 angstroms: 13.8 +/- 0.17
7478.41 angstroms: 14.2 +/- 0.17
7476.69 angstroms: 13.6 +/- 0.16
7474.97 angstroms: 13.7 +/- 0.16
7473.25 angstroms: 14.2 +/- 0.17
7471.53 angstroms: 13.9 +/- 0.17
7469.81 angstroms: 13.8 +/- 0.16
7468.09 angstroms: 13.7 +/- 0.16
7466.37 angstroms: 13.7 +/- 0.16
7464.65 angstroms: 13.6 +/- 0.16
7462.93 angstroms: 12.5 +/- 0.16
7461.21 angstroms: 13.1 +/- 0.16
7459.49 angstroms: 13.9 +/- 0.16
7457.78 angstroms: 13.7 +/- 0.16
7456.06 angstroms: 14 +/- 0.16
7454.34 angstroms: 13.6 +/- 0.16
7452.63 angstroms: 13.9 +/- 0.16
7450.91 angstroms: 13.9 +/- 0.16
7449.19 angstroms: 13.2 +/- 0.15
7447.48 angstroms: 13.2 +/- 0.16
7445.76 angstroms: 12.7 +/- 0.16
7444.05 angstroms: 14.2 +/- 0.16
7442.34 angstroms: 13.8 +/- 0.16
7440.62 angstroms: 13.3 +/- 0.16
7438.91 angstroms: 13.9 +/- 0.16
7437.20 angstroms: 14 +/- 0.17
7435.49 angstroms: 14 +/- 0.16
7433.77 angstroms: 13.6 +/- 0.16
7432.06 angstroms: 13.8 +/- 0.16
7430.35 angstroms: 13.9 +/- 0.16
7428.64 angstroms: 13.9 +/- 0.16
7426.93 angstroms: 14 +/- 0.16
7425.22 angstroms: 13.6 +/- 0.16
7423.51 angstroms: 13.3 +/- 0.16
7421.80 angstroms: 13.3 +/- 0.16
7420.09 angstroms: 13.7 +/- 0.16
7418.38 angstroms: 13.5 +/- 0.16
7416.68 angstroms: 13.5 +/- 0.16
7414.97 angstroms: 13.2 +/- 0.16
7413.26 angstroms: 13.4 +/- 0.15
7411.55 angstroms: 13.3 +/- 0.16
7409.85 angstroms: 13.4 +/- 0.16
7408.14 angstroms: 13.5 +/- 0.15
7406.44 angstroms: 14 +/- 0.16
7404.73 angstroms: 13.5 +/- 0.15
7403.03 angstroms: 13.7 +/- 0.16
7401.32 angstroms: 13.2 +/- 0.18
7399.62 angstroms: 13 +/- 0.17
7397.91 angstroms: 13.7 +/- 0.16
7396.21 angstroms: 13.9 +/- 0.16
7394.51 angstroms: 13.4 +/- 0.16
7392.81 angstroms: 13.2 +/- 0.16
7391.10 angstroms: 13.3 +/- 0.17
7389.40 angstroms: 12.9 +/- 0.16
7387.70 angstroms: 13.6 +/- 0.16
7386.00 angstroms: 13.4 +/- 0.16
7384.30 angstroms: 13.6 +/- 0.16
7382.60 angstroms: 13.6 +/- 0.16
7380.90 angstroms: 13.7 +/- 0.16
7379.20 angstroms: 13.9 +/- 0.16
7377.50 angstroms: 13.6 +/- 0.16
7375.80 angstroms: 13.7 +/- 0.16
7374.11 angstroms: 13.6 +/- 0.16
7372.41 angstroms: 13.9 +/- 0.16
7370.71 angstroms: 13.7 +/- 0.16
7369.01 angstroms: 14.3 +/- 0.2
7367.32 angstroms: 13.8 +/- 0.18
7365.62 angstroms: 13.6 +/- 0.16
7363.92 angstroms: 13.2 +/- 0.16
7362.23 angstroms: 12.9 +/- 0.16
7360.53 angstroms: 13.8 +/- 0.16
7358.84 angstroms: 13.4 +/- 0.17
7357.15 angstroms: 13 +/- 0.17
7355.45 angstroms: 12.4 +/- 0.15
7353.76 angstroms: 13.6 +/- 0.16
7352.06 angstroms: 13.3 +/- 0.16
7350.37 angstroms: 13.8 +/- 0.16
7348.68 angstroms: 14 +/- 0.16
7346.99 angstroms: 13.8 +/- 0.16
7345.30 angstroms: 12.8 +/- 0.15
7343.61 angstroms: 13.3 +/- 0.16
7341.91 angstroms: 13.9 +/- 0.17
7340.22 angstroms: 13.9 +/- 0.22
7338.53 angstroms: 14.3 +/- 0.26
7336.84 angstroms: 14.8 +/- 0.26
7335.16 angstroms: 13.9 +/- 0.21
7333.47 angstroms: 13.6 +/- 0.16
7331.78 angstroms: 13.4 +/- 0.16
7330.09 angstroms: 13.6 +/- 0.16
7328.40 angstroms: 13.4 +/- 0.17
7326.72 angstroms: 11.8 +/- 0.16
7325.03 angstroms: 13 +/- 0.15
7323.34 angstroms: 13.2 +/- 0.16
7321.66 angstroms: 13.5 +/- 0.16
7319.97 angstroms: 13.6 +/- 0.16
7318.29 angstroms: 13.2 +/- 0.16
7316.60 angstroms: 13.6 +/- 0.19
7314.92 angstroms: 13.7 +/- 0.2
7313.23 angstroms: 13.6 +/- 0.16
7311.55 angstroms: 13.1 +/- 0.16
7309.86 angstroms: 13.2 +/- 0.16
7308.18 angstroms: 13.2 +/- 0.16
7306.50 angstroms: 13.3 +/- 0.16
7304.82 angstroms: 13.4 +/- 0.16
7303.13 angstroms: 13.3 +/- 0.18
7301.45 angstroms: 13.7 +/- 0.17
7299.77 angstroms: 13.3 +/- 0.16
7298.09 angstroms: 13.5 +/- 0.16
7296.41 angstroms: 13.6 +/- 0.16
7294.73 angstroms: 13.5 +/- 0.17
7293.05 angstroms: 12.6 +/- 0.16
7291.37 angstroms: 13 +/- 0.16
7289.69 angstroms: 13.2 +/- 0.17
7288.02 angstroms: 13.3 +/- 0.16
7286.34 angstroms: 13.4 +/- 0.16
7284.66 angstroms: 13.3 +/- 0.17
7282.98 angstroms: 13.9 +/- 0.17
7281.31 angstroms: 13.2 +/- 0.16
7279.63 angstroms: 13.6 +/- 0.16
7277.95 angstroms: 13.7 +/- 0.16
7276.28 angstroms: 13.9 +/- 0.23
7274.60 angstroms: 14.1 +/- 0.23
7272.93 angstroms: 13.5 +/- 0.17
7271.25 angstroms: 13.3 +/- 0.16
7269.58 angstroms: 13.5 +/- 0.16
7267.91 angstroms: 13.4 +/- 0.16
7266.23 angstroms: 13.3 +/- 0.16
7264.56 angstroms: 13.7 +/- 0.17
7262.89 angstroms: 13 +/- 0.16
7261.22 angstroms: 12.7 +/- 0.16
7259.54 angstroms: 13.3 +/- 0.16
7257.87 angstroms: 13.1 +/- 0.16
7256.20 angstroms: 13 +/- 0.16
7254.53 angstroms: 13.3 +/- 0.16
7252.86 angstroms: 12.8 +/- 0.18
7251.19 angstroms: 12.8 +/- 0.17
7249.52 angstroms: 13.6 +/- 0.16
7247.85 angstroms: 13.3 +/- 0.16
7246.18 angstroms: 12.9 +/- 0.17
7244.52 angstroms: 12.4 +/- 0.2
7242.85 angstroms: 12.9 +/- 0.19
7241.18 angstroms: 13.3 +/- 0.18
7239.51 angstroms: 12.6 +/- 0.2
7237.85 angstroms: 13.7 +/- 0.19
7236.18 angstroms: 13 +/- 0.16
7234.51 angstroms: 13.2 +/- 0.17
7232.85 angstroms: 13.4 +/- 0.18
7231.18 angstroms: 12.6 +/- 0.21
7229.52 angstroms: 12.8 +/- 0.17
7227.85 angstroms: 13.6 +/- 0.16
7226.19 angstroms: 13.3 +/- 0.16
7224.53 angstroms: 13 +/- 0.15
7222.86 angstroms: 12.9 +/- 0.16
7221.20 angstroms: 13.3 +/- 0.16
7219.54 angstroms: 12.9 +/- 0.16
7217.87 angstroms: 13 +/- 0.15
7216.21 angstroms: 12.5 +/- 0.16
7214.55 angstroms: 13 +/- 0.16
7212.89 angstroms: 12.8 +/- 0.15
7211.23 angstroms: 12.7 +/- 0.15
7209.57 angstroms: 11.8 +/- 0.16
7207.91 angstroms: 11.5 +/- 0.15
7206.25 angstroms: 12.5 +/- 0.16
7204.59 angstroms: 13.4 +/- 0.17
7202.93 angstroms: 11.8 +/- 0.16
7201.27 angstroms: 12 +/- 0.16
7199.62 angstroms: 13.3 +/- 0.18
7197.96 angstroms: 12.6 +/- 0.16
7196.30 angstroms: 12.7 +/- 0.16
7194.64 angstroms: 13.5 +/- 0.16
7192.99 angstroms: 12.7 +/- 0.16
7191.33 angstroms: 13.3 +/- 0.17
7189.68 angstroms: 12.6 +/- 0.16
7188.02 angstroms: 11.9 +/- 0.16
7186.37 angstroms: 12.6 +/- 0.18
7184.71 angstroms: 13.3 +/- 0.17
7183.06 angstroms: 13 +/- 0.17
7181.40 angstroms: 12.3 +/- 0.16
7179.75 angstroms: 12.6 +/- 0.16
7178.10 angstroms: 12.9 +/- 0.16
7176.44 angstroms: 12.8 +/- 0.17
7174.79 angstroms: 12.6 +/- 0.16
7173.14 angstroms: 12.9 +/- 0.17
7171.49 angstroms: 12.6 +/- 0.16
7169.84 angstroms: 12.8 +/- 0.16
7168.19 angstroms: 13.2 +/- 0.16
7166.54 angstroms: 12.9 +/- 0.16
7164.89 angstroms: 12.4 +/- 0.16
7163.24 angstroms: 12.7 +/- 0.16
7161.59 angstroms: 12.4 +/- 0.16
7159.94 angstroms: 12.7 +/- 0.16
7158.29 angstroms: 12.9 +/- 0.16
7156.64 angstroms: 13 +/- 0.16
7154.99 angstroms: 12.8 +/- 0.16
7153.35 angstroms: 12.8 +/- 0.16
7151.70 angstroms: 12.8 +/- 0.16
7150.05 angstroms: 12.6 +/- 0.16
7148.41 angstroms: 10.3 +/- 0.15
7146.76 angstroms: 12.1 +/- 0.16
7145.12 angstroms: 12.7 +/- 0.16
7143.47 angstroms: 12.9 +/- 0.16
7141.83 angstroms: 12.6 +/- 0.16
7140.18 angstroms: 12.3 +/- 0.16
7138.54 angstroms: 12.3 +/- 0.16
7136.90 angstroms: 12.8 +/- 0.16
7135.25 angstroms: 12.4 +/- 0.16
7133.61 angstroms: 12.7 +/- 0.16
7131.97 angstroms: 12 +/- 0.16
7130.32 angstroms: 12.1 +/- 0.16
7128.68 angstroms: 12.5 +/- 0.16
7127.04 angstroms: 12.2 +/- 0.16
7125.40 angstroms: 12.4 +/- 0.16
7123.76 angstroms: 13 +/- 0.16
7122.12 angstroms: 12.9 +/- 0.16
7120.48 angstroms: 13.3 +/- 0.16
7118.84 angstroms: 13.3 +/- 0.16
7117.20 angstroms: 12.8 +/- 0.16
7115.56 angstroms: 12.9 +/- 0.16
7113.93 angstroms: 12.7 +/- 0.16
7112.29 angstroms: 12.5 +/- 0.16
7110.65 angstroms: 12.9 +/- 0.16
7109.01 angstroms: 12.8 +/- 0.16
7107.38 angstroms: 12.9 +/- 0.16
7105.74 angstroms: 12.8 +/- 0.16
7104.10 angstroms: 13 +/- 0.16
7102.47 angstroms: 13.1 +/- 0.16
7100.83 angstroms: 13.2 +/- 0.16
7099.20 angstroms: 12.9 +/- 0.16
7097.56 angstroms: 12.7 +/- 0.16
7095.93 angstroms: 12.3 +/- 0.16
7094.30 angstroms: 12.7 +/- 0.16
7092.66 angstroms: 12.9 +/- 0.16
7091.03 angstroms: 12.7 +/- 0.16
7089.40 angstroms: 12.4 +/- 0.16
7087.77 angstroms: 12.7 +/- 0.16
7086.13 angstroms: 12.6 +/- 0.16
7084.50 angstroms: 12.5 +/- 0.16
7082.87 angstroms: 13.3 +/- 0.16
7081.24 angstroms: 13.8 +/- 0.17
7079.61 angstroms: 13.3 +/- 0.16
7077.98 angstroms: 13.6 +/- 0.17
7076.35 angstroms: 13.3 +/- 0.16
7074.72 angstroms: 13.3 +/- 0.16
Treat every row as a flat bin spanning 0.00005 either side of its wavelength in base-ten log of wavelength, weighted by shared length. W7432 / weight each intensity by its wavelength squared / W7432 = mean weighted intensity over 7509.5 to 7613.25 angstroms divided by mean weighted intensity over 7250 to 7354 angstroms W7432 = 1.1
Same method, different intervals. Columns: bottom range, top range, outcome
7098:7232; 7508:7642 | 1.21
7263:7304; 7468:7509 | 1.08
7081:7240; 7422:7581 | 1.19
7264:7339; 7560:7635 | 1.11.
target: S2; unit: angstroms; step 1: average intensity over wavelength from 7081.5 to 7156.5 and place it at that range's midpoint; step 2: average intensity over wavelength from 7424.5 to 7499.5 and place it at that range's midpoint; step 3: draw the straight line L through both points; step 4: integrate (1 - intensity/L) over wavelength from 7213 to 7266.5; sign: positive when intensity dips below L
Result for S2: -0.2 angstroms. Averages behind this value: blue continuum 12.7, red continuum 13.7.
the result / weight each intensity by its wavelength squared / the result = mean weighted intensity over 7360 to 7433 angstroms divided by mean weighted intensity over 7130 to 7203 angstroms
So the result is 1.1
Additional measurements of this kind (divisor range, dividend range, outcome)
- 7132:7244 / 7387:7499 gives 1.14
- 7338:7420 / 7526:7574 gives 1.08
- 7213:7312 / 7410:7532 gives 1.09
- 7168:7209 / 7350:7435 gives 1.13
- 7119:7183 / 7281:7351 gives 1.12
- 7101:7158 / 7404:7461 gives 1.17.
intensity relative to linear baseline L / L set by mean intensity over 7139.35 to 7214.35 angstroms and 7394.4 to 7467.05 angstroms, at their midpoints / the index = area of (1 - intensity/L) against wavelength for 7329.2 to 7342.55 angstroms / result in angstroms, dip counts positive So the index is -0.72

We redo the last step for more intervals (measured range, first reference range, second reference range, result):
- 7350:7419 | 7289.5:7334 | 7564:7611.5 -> -0.37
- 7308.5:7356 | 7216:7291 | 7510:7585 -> -0.30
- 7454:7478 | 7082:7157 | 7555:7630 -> -0.36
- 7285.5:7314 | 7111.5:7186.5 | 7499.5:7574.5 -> -0.42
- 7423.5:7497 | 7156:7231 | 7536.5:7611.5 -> -0.86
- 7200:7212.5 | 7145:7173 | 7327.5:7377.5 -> 0.52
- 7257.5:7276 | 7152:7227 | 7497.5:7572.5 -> -0.55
